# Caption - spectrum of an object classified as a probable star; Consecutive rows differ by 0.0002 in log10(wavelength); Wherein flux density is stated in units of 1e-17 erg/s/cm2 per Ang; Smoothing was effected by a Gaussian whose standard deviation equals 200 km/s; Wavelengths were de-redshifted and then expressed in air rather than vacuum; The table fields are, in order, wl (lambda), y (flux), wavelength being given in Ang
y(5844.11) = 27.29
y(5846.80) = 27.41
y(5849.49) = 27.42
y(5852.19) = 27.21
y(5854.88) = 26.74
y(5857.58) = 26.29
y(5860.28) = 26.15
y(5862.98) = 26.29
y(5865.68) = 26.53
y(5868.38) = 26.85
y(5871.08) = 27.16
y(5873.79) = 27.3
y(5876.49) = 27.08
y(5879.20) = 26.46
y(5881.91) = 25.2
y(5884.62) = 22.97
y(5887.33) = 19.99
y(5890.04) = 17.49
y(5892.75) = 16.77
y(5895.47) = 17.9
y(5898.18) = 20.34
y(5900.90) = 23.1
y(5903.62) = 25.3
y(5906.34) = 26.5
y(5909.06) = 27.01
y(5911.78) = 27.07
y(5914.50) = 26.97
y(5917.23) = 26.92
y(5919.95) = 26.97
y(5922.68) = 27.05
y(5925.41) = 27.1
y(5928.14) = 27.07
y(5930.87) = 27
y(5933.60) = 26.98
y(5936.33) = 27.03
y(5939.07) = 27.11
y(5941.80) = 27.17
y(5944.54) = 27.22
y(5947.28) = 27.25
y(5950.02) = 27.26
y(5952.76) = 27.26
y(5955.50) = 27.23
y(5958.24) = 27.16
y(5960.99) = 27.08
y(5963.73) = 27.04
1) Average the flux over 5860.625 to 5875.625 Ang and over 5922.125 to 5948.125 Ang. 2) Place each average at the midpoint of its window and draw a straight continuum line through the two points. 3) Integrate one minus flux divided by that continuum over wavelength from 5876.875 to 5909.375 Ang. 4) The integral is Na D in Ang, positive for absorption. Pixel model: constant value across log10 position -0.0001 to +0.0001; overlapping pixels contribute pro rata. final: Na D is 5.4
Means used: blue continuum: 26.8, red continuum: 27.1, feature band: 22.4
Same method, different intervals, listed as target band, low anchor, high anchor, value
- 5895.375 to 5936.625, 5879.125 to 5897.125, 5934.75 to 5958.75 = -3.7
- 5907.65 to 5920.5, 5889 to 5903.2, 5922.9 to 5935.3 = -1.8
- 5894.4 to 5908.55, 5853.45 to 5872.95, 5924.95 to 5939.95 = 2.0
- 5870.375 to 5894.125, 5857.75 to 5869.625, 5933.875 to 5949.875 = 3.0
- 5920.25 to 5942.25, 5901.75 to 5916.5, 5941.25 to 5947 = -0.1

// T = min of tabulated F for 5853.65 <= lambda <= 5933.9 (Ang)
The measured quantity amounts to 16.77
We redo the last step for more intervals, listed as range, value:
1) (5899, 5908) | 23.1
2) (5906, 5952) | 26.5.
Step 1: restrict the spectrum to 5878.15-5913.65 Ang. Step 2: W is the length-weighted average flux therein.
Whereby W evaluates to 22.8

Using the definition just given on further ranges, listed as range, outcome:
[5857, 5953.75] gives 25.4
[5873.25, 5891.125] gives 23.7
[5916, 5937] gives 27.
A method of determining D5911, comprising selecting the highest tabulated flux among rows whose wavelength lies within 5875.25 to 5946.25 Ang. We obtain 27.22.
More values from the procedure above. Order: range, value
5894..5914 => 27.07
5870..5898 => 27.3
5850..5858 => 27.21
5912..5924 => 27.05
